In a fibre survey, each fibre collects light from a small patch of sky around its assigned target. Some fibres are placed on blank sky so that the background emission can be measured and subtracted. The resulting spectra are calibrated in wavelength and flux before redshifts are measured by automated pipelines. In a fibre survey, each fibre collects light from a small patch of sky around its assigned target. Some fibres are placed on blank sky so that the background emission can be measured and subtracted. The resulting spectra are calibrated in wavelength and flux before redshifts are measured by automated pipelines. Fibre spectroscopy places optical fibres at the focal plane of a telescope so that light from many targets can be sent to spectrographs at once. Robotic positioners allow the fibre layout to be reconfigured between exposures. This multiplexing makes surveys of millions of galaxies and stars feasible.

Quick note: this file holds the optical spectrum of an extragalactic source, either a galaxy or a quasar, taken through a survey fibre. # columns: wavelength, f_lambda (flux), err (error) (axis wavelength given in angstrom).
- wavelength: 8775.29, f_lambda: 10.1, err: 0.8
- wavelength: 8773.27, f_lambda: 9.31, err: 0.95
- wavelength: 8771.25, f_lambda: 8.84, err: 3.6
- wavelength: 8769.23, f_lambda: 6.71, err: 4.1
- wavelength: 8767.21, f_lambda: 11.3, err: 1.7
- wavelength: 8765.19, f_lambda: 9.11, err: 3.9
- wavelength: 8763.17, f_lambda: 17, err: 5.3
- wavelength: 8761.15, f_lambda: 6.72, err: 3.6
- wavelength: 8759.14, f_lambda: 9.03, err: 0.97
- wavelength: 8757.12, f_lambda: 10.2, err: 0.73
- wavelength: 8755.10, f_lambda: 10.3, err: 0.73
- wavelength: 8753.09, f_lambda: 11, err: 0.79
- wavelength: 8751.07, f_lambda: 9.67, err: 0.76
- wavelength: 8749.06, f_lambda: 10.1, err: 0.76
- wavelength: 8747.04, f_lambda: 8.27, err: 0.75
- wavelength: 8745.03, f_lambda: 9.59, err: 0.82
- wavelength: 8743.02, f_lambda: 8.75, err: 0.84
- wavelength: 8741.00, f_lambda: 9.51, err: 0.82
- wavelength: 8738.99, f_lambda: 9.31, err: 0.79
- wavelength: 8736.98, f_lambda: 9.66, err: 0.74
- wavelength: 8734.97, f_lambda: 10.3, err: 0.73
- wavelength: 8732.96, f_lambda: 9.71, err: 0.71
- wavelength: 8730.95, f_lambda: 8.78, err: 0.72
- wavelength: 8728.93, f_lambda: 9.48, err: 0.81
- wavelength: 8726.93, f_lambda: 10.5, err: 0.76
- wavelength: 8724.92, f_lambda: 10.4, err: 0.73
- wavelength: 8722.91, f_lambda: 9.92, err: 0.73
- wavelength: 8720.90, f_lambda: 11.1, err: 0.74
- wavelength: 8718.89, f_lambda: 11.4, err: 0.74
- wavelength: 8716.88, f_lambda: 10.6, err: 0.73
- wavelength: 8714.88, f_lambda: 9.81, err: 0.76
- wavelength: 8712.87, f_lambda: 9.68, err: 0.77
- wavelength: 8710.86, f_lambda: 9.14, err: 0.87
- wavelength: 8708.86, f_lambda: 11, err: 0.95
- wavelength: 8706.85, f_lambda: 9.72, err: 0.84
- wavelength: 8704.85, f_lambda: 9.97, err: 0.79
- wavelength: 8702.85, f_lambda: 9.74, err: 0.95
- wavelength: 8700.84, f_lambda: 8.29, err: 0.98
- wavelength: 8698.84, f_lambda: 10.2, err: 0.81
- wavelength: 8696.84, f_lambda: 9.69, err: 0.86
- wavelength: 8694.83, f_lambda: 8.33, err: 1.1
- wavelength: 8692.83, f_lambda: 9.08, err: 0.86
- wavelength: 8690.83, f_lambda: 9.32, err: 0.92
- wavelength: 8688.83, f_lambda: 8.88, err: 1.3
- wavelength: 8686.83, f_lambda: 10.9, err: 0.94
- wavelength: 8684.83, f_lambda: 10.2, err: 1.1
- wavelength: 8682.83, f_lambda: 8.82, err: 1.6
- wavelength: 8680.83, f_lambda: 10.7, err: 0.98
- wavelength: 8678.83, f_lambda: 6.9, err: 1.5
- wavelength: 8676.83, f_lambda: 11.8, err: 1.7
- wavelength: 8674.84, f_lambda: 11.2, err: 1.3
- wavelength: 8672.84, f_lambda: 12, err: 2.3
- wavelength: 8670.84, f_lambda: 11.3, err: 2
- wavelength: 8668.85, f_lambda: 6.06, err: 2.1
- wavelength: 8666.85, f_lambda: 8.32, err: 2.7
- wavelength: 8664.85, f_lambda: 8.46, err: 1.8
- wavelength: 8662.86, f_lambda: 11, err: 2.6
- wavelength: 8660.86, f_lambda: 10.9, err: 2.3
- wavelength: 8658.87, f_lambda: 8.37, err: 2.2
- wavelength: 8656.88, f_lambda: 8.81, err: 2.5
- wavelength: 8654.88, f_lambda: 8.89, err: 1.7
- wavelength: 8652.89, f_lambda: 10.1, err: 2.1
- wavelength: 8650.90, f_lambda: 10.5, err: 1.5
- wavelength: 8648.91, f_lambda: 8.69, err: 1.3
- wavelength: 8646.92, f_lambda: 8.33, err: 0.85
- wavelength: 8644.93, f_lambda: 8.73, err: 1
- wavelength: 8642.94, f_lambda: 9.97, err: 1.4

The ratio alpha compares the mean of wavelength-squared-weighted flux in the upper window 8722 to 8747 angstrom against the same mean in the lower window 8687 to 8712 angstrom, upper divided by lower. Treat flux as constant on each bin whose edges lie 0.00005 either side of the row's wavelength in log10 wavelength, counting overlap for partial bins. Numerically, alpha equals 1.02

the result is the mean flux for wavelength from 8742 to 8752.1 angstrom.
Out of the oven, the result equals 9.27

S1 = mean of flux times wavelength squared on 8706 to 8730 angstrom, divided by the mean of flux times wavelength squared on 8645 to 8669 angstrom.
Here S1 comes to 1.1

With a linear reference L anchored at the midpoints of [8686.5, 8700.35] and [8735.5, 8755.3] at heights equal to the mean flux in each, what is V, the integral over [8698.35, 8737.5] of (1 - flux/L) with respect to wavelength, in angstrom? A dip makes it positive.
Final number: -2.0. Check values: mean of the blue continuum 9.37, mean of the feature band 9.97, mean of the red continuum 9.61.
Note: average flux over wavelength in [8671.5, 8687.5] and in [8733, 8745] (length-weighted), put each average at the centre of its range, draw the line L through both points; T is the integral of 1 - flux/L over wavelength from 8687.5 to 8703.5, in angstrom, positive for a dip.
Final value 1.4 angstrom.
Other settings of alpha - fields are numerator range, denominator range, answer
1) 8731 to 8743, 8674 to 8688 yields 0.96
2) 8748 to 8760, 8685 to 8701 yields 1.08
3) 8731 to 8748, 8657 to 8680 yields 0.99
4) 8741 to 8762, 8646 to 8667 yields 1.03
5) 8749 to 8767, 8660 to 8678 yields 1.05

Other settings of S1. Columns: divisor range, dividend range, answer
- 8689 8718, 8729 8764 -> 1.03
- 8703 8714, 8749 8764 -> 1.07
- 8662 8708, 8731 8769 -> 1.04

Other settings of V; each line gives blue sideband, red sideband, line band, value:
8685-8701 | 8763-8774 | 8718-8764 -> -1.29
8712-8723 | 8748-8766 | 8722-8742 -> 1.28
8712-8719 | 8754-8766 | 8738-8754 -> 1.32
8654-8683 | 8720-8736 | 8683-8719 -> 0.41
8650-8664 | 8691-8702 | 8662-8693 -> -0.82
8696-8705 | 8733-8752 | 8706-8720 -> -1.00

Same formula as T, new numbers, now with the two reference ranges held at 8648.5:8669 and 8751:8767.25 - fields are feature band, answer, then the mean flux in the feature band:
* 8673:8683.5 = -0.7 angstrom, 10.1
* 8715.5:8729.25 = -0.7 angstrom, 10.5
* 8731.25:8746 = 1.0 angstrom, 9.51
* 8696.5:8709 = 0.1 angstrom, 9.73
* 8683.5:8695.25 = 0.1 angstrom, 9.49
